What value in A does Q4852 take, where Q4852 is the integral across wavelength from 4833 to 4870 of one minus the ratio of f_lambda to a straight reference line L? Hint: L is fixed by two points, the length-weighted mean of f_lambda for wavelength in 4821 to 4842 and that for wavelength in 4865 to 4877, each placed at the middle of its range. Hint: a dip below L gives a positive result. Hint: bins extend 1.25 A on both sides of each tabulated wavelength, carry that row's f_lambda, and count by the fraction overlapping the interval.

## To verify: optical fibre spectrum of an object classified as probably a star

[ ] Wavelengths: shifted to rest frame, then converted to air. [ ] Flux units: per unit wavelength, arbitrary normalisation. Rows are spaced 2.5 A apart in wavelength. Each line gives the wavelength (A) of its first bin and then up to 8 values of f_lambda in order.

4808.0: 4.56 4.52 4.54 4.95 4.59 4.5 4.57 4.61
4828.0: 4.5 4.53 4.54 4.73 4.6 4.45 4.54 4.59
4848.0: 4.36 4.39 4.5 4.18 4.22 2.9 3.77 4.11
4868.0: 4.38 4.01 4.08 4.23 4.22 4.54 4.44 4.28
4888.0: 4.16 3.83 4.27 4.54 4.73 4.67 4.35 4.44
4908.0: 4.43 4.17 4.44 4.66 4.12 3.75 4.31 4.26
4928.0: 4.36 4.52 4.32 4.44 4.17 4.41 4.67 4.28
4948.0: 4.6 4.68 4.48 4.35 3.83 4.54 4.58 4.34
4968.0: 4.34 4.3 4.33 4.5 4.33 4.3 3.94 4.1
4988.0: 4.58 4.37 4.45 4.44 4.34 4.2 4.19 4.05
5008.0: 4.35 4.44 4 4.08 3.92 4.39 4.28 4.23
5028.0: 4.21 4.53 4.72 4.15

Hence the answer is 0.8 A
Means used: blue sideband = 4.56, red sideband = 4.17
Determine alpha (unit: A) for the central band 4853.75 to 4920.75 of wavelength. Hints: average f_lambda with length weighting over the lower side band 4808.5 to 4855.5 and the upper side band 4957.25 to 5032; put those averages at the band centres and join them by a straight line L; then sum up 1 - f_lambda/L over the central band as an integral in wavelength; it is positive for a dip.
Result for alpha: 3.4 A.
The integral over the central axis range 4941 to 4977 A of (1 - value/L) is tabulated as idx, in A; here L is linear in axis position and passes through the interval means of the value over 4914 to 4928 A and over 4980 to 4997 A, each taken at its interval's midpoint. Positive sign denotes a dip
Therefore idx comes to -1.1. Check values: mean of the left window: 4.24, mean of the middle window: 4.42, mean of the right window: 4.31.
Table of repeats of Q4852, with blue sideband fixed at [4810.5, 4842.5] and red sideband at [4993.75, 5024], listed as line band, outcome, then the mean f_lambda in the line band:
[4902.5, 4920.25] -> 0.3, 4.34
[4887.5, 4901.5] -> 0.3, 4.37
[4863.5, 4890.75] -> 1.7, 4.21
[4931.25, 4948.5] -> -0.2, 4.41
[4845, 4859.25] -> 0.6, 4.36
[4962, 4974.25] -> -0.2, 4.37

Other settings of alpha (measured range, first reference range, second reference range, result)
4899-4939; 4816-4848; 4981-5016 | 0.56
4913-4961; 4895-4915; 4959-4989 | 0.64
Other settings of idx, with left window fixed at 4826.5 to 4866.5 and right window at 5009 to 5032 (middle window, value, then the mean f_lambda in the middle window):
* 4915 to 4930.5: 0.12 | 4.25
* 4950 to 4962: -0.27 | 4.36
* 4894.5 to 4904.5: -0.66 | 4.57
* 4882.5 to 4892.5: 0.30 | 4.16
